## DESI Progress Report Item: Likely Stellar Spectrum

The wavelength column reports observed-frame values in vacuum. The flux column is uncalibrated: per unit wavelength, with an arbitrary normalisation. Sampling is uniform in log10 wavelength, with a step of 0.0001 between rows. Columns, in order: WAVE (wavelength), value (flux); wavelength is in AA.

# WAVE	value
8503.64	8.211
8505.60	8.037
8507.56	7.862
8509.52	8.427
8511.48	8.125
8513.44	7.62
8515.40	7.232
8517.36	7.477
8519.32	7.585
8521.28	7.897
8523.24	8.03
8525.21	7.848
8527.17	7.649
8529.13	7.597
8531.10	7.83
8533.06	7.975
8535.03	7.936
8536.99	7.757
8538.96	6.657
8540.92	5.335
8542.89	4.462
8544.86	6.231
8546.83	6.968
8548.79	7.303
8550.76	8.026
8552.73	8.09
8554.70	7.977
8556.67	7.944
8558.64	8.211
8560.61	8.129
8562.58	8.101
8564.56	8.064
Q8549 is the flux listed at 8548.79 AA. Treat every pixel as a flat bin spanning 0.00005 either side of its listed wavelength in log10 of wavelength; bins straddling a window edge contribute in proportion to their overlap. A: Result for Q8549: 7.303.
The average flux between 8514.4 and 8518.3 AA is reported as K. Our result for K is 7.36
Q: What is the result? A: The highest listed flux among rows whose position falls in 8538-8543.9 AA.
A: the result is 6.657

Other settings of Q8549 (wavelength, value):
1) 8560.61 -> 8.129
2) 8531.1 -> 7.83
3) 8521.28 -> 7.897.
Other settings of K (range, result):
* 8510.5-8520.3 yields 7.61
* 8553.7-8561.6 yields 8.07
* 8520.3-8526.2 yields 7.92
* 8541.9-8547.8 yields 5.88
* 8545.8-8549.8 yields 7.14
